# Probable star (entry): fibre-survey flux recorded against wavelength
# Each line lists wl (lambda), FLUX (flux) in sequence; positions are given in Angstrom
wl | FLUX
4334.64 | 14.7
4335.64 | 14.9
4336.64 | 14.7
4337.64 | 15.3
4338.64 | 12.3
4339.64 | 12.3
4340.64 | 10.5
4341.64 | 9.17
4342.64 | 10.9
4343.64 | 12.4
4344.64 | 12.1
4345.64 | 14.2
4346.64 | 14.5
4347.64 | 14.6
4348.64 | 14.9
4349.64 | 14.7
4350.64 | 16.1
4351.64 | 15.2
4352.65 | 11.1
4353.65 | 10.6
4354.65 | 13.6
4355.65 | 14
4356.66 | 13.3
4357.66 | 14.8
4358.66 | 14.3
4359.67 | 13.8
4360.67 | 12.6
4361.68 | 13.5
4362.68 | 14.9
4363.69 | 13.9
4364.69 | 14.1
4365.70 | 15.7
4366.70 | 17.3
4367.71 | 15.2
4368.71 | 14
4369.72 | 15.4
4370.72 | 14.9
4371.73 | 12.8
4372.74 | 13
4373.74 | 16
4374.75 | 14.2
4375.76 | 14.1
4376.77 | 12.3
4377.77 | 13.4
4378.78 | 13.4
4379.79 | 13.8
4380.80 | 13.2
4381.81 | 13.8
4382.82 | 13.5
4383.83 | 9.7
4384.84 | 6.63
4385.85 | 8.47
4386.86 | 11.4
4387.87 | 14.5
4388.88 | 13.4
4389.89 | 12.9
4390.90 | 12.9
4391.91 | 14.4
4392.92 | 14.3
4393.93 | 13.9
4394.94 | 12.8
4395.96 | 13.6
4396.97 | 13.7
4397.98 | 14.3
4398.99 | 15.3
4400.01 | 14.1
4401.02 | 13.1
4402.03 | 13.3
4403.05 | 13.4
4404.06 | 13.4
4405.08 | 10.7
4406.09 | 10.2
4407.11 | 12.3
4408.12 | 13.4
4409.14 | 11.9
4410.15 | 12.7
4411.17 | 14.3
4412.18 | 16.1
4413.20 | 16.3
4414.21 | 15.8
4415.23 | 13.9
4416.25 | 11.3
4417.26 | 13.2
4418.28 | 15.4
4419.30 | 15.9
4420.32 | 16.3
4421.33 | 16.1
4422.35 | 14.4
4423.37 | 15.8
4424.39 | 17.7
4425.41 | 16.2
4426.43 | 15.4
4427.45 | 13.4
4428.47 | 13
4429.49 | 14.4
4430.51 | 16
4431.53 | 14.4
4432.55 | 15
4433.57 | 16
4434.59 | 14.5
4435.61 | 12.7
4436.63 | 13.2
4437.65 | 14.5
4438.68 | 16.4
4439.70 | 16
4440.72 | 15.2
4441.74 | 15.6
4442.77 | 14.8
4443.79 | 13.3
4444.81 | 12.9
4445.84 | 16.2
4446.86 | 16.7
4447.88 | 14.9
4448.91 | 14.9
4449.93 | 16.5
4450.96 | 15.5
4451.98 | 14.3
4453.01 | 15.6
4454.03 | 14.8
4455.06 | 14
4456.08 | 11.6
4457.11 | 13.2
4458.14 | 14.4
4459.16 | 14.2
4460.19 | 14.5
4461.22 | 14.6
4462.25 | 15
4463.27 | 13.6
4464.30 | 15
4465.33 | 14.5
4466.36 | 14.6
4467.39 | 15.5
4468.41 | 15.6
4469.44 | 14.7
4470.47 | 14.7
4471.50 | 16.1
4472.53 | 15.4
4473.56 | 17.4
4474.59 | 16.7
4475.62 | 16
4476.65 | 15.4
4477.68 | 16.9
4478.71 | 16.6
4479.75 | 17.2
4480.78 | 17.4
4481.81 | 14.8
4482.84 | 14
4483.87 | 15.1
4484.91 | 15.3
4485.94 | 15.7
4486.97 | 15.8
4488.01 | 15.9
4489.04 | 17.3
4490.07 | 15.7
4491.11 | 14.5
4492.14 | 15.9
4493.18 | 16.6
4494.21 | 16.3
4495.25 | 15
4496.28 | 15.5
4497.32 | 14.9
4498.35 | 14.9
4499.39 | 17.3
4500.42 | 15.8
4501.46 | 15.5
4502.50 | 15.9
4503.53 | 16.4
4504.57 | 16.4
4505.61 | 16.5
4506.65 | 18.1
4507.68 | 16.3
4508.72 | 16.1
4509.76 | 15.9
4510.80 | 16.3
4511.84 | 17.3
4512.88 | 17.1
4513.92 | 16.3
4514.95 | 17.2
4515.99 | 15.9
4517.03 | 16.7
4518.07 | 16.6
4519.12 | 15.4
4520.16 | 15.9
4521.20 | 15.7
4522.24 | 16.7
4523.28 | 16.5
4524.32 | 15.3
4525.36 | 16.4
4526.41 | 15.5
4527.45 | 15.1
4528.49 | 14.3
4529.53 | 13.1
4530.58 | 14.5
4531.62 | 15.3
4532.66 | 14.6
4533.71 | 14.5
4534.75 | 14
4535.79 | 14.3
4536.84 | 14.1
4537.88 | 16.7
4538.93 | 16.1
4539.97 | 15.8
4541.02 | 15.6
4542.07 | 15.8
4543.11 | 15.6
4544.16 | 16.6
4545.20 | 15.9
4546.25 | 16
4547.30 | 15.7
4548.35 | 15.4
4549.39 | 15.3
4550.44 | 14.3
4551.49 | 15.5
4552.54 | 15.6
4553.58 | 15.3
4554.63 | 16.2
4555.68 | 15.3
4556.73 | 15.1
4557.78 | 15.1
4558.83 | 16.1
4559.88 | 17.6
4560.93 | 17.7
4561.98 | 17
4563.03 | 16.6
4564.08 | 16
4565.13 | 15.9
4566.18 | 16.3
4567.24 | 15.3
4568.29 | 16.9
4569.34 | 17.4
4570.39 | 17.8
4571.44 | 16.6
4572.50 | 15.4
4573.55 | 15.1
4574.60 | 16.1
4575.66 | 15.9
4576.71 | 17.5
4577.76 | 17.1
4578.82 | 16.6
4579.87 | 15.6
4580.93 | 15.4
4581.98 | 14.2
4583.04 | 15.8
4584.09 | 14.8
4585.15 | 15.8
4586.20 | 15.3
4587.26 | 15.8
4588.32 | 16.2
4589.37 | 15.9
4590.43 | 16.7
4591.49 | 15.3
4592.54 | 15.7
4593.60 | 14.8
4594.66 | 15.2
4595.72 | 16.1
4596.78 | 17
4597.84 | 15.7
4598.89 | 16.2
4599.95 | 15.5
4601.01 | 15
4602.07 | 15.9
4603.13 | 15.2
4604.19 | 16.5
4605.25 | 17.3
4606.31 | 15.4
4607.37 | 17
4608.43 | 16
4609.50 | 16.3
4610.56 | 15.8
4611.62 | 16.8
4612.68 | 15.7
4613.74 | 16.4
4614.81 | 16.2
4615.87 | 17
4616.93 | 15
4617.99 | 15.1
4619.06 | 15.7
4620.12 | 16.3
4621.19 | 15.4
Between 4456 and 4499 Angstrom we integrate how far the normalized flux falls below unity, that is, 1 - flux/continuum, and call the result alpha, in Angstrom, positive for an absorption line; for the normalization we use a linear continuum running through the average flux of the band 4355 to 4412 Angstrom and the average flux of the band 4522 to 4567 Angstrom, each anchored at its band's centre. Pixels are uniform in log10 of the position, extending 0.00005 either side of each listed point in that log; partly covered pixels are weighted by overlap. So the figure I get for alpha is -2.0 Angstrom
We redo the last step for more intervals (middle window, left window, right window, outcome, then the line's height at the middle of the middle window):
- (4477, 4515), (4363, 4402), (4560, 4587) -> -2.5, 15.1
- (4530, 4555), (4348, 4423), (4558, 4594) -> 0.5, 15.7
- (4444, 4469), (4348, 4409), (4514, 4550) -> -0.3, 14.5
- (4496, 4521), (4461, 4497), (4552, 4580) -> -0.7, 15.8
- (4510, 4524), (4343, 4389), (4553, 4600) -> -1.0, 15.3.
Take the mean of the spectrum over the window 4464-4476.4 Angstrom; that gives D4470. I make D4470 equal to 15.5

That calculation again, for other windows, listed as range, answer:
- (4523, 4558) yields 15.3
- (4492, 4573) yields 15.9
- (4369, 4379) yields 14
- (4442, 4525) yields 15.6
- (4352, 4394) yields 13.4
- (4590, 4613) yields 16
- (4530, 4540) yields 14.9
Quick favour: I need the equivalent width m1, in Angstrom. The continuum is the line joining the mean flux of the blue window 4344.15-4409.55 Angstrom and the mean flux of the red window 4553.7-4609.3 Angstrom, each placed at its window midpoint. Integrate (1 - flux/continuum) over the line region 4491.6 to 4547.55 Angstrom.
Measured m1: -2.1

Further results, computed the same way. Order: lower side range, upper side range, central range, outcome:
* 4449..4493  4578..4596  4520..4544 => 0.3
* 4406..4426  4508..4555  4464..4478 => -0.5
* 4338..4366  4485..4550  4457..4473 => 0.3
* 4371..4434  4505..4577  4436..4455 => -0.8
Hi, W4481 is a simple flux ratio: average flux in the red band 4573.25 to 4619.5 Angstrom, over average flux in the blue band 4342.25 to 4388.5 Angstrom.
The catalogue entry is 1.18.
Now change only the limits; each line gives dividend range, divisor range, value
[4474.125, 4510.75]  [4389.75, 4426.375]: 1.14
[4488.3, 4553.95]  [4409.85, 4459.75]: 1.06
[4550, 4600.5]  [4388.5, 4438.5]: 1.13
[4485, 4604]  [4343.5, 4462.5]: 1.13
